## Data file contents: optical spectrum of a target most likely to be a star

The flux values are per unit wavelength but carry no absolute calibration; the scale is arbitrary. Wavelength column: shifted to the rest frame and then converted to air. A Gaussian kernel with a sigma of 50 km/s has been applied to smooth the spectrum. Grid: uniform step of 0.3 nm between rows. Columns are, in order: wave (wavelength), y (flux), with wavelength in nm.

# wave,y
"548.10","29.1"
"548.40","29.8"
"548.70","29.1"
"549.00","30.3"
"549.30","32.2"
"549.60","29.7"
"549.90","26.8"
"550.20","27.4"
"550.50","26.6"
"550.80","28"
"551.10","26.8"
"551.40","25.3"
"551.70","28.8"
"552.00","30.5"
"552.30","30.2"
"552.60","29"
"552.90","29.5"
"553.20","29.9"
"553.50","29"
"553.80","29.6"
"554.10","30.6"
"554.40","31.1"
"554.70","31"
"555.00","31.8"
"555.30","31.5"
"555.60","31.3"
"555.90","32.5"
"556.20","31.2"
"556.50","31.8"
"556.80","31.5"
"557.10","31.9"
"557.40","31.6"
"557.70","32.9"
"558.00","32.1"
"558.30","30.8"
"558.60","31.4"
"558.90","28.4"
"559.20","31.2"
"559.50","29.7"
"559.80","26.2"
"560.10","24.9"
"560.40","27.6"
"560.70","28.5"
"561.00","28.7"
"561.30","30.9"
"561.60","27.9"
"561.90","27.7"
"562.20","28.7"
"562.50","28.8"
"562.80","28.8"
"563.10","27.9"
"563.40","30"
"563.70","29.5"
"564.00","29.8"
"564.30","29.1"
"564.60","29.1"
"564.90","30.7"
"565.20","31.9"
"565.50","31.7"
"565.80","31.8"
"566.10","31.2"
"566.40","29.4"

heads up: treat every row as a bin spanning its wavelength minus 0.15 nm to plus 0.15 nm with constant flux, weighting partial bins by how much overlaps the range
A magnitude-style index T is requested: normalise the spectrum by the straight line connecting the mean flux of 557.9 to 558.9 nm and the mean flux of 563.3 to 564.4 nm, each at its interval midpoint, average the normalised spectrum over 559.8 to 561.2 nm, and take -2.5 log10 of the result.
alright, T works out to 0.11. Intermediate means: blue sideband 30.9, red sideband 29.6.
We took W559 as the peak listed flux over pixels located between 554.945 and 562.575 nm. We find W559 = 32.9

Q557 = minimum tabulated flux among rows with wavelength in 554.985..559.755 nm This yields 28.4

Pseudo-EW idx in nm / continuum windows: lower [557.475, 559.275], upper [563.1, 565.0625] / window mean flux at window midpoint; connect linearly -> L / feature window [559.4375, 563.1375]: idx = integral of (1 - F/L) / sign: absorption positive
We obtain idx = 0.27 nm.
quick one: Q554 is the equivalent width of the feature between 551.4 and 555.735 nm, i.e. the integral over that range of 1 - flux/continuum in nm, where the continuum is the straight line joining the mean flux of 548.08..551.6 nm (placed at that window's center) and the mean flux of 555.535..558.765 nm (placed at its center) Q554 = 0.00 nm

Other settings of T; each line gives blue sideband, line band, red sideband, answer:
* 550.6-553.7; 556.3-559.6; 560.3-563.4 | -0.094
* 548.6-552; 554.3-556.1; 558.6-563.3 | -0.113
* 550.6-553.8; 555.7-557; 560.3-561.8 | -0.109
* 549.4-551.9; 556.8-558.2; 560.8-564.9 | -0.130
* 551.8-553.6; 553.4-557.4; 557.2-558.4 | -0.011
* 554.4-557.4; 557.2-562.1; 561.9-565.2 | 0.038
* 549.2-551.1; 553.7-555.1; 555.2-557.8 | -0.008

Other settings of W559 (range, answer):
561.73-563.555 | 30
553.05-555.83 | 31.8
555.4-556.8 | 32.5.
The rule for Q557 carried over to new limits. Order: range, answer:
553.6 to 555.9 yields 29.6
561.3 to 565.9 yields 27.7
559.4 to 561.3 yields 24.9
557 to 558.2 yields 31.6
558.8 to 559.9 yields 26.2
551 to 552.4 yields 25.3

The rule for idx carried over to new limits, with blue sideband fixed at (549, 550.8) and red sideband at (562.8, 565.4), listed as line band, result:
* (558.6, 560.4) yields 0.065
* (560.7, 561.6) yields 0.007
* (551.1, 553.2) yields 0.001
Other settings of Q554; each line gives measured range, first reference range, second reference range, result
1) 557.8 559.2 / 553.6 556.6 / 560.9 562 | -0.041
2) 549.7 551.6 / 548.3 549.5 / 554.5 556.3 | 0.231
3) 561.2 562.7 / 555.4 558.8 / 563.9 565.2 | 0.089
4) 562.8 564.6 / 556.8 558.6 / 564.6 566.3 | 0.122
